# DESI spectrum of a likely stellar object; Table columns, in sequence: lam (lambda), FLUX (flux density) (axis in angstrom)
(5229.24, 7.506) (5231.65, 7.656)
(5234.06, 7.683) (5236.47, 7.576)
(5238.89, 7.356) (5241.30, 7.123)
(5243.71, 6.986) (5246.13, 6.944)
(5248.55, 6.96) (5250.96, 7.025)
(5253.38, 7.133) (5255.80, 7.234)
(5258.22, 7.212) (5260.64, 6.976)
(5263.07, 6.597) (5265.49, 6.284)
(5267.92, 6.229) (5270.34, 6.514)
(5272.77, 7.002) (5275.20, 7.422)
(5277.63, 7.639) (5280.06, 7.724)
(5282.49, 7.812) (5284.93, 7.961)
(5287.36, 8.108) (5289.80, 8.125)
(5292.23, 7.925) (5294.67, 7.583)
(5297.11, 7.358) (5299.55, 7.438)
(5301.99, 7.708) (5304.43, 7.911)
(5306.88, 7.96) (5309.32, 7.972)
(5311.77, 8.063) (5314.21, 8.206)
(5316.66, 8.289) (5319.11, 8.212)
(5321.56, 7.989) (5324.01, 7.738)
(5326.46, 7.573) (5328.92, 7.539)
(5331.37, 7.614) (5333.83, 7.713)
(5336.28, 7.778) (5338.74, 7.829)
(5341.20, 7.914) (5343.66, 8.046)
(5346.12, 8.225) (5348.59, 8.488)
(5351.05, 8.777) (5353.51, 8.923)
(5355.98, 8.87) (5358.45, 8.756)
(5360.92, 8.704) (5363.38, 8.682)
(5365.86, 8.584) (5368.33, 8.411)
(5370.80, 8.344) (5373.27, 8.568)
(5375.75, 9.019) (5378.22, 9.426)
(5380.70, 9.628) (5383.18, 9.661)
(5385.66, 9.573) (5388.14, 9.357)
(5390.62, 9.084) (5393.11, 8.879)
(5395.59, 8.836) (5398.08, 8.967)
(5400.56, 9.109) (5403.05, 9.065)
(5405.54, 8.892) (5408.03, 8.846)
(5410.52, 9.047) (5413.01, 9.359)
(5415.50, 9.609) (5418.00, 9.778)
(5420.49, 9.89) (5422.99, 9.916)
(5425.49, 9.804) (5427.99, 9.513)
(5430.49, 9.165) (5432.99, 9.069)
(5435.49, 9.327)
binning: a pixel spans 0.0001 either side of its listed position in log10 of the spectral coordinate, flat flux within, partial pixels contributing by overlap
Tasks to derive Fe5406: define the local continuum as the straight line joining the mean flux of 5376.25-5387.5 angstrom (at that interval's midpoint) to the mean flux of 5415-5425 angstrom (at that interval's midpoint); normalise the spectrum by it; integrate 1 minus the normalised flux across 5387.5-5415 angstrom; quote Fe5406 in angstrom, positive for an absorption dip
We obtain 1.77 angstrom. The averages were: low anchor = 9.53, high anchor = 9.81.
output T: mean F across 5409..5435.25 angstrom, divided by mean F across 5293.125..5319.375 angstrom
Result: 1.21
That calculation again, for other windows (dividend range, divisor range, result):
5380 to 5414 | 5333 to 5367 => 1.09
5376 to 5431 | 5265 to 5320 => 1.22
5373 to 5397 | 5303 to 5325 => 1.15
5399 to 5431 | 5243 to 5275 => 1.37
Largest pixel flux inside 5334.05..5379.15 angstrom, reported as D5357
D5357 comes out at 9.426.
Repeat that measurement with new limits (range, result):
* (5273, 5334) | 8.289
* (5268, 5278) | 7.639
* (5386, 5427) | 9.916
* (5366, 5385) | 9.661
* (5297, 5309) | 7.96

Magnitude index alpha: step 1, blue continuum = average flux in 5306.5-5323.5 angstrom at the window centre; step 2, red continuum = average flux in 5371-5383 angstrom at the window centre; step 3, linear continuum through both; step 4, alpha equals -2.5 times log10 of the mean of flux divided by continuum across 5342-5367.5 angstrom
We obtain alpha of 0.02 mag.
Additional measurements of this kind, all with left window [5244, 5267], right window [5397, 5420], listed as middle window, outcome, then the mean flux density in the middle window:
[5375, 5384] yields -0.080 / 9.45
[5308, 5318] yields -0.048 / 8.13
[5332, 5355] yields 0.008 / 8.18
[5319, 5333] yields 0.033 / 7.74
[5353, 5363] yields -0.043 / 8.79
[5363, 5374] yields 0.014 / 8.5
